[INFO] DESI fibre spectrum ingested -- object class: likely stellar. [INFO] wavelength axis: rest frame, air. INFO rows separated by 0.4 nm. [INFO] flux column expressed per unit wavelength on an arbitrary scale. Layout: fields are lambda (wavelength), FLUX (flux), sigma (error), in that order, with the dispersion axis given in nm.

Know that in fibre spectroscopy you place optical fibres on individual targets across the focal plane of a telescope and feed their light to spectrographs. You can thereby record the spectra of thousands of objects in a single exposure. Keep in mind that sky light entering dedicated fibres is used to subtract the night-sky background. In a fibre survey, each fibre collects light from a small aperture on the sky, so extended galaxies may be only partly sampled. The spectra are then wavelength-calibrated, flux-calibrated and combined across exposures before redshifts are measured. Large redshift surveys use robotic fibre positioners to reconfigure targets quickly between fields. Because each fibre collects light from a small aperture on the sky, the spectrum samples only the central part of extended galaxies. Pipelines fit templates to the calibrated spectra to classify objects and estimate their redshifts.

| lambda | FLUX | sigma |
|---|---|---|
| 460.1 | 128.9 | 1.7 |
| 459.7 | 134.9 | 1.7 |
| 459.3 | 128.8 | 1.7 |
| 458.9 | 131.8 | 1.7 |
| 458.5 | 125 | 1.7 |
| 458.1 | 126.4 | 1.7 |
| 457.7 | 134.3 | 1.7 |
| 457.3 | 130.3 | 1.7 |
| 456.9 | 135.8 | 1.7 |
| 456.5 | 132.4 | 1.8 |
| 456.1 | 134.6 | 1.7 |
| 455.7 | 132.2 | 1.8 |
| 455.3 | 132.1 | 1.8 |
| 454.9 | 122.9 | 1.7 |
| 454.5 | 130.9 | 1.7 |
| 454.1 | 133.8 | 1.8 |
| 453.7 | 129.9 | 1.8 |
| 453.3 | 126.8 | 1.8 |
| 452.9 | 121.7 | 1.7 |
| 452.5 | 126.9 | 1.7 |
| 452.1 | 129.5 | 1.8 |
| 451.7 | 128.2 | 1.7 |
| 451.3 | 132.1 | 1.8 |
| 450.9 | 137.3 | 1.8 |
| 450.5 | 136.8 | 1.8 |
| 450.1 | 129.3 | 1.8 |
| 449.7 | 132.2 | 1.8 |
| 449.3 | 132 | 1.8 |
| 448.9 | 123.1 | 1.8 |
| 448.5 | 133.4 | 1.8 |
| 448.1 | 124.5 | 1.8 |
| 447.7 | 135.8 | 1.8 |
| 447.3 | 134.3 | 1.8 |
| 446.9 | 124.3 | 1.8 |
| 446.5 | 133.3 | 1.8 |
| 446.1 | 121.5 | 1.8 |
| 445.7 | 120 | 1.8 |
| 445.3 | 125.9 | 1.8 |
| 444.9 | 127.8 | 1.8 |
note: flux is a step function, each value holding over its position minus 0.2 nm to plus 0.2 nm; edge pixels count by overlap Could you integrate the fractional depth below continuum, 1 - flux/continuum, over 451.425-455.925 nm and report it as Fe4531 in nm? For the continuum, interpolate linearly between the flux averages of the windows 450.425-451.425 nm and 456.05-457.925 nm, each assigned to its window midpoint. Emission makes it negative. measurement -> 0.19 nm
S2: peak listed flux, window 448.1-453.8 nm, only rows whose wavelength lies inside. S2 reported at 137.3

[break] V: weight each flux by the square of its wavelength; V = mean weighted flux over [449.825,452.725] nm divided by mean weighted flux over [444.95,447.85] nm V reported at 1.05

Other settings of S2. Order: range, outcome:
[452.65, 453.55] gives 126.8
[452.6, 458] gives 135.8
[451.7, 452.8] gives 129.5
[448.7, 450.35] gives 132.2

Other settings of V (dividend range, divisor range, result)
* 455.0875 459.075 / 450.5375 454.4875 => 1.03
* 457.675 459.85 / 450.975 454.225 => 1.03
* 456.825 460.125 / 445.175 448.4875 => 1.08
